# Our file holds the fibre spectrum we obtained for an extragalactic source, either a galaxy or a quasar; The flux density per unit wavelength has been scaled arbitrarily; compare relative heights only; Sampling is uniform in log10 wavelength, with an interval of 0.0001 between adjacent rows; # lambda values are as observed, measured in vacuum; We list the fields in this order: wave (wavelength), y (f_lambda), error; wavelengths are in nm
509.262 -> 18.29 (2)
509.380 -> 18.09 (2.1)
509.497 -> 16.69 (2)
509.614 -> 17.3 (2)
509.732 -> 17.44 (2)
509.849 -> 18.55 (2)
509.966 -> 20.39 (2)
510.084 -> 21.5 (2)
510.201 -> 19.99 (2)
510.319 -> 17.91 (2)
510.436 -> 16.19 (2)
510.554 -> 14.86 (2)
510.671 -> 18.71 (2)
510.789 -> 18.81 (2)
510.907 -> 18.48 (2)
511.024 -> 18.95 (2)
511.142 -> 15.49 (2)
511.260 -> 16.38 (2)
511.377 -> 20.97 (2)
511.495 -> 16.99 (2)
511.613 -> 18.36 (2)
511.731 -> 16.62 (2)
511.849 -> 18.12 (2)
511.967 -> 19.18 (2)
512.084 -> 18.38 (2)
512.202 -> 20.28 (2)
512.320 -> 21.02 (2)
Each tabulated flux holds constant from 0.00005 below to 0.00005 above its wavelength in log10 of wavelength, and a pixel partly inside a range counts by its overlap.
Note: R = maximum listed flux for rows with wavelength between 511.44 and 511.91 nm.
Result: 18.36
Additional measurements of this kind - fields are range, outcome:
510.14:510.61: 19.99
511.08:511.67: 20.97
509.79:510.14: 21.5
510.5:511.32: 18.95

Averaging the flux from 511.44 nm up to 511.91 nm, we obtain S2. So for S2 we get 17.5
